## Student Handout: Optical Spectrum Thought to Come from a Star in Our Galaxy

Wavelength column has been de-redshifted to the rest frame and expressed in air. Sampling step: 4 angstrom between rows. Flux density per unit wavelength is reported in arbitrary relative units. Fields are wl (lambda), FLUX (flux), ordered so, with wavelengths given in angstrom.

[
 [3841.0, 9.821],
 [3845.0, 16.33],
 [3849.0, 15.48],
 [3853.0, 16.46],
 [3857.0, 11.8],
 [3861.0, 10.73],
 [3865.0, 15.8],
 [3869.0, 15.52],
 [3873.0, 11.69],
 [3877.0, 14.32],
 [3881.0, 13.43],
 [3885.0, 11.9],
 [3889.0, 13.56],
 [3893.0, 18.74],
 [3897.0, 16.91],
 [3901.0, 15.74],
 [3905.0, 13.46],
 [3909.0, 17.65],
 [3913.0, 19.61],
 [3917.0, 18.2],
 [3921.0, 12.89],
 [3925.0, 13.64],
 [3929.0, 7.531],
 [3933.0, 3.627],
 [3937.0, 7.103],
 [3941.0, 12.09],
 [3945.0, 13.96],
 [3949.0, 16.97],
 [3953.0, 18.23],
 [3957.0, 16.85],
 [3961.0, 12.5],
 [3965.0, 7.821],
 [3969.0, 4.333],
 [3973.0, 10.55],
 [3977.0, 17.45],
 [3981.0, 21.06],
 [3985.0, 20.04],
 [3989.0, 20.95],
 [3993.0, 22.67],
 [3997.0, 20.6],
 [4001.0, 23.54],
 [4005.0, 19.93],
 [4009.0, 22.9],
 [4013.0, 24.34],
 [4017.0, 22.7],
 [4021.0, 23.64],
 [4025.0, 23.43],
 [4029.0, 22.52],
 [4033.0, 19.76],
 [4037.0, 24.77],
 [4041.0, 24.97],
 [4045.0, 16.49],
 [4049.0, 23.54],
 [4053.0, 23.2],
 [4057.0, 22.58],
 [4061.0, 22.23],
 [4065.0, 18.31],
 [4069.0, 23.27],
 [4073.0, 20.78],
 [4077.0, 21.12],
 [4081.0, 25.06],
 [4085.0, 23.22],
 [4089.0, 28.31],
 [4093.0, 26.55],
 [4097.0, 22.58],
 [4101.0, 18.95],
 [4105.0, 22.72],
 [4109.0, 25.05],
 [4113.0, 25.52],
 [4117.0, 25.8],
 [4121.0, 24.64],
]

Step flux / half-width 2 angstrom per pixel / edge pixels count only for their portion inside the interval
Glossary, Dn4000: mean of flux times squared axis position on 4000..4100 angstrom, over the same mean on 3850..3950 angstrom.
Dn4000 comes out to 1.8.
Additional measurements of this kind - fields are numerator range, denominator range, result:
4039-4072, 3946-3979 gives 1.74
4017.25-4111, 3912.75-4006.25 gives 1.60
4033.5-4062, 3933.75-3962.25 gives 1.74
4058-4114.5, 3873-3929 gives 1.69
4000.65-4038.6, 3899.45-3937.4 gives 1.82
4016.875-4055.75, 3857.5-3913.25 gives 1.65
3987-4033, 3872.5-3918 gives 1.53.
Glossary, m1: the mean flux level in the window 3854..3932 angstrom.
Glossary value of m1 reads 14.3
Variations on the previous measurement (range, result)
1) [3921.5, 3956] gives 11.8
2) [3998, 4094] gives 22.7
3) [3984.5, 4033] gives 22.2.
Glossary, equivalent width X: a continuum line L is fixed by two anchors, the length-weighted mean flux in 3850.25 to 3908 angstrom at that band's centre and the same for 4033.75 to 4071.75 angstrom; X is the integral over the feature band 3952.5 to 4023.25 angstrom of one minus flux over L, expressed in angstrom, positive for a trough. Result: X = 3.6 angstrom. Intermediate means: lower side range 14.4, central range 18.4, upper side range 22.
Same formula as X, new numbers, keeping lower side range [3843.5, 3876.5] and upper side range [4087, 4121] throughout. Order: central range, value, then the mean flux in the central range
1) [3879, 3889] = 1.6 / 12.8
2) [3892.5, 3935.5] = 5.8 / 14.1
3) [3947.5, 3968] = 4.8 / 13.9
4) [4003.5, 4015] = -1.1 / 22.5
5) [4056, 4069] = 0.8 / 21.3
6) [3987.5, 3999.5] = -1.0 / 21.5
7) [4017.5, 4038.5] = -1.5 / 22.8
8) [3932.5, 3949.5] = 6.6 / 10.8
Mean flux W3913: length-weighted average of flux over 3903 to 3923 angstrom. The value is 16.4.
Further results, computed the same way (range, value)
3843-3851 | 15.9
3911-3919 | 18.9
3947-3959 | 17.3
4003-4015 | 22.4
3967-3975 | 7.44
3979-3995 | 21.2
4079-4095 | 25.8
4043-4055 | 21.1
